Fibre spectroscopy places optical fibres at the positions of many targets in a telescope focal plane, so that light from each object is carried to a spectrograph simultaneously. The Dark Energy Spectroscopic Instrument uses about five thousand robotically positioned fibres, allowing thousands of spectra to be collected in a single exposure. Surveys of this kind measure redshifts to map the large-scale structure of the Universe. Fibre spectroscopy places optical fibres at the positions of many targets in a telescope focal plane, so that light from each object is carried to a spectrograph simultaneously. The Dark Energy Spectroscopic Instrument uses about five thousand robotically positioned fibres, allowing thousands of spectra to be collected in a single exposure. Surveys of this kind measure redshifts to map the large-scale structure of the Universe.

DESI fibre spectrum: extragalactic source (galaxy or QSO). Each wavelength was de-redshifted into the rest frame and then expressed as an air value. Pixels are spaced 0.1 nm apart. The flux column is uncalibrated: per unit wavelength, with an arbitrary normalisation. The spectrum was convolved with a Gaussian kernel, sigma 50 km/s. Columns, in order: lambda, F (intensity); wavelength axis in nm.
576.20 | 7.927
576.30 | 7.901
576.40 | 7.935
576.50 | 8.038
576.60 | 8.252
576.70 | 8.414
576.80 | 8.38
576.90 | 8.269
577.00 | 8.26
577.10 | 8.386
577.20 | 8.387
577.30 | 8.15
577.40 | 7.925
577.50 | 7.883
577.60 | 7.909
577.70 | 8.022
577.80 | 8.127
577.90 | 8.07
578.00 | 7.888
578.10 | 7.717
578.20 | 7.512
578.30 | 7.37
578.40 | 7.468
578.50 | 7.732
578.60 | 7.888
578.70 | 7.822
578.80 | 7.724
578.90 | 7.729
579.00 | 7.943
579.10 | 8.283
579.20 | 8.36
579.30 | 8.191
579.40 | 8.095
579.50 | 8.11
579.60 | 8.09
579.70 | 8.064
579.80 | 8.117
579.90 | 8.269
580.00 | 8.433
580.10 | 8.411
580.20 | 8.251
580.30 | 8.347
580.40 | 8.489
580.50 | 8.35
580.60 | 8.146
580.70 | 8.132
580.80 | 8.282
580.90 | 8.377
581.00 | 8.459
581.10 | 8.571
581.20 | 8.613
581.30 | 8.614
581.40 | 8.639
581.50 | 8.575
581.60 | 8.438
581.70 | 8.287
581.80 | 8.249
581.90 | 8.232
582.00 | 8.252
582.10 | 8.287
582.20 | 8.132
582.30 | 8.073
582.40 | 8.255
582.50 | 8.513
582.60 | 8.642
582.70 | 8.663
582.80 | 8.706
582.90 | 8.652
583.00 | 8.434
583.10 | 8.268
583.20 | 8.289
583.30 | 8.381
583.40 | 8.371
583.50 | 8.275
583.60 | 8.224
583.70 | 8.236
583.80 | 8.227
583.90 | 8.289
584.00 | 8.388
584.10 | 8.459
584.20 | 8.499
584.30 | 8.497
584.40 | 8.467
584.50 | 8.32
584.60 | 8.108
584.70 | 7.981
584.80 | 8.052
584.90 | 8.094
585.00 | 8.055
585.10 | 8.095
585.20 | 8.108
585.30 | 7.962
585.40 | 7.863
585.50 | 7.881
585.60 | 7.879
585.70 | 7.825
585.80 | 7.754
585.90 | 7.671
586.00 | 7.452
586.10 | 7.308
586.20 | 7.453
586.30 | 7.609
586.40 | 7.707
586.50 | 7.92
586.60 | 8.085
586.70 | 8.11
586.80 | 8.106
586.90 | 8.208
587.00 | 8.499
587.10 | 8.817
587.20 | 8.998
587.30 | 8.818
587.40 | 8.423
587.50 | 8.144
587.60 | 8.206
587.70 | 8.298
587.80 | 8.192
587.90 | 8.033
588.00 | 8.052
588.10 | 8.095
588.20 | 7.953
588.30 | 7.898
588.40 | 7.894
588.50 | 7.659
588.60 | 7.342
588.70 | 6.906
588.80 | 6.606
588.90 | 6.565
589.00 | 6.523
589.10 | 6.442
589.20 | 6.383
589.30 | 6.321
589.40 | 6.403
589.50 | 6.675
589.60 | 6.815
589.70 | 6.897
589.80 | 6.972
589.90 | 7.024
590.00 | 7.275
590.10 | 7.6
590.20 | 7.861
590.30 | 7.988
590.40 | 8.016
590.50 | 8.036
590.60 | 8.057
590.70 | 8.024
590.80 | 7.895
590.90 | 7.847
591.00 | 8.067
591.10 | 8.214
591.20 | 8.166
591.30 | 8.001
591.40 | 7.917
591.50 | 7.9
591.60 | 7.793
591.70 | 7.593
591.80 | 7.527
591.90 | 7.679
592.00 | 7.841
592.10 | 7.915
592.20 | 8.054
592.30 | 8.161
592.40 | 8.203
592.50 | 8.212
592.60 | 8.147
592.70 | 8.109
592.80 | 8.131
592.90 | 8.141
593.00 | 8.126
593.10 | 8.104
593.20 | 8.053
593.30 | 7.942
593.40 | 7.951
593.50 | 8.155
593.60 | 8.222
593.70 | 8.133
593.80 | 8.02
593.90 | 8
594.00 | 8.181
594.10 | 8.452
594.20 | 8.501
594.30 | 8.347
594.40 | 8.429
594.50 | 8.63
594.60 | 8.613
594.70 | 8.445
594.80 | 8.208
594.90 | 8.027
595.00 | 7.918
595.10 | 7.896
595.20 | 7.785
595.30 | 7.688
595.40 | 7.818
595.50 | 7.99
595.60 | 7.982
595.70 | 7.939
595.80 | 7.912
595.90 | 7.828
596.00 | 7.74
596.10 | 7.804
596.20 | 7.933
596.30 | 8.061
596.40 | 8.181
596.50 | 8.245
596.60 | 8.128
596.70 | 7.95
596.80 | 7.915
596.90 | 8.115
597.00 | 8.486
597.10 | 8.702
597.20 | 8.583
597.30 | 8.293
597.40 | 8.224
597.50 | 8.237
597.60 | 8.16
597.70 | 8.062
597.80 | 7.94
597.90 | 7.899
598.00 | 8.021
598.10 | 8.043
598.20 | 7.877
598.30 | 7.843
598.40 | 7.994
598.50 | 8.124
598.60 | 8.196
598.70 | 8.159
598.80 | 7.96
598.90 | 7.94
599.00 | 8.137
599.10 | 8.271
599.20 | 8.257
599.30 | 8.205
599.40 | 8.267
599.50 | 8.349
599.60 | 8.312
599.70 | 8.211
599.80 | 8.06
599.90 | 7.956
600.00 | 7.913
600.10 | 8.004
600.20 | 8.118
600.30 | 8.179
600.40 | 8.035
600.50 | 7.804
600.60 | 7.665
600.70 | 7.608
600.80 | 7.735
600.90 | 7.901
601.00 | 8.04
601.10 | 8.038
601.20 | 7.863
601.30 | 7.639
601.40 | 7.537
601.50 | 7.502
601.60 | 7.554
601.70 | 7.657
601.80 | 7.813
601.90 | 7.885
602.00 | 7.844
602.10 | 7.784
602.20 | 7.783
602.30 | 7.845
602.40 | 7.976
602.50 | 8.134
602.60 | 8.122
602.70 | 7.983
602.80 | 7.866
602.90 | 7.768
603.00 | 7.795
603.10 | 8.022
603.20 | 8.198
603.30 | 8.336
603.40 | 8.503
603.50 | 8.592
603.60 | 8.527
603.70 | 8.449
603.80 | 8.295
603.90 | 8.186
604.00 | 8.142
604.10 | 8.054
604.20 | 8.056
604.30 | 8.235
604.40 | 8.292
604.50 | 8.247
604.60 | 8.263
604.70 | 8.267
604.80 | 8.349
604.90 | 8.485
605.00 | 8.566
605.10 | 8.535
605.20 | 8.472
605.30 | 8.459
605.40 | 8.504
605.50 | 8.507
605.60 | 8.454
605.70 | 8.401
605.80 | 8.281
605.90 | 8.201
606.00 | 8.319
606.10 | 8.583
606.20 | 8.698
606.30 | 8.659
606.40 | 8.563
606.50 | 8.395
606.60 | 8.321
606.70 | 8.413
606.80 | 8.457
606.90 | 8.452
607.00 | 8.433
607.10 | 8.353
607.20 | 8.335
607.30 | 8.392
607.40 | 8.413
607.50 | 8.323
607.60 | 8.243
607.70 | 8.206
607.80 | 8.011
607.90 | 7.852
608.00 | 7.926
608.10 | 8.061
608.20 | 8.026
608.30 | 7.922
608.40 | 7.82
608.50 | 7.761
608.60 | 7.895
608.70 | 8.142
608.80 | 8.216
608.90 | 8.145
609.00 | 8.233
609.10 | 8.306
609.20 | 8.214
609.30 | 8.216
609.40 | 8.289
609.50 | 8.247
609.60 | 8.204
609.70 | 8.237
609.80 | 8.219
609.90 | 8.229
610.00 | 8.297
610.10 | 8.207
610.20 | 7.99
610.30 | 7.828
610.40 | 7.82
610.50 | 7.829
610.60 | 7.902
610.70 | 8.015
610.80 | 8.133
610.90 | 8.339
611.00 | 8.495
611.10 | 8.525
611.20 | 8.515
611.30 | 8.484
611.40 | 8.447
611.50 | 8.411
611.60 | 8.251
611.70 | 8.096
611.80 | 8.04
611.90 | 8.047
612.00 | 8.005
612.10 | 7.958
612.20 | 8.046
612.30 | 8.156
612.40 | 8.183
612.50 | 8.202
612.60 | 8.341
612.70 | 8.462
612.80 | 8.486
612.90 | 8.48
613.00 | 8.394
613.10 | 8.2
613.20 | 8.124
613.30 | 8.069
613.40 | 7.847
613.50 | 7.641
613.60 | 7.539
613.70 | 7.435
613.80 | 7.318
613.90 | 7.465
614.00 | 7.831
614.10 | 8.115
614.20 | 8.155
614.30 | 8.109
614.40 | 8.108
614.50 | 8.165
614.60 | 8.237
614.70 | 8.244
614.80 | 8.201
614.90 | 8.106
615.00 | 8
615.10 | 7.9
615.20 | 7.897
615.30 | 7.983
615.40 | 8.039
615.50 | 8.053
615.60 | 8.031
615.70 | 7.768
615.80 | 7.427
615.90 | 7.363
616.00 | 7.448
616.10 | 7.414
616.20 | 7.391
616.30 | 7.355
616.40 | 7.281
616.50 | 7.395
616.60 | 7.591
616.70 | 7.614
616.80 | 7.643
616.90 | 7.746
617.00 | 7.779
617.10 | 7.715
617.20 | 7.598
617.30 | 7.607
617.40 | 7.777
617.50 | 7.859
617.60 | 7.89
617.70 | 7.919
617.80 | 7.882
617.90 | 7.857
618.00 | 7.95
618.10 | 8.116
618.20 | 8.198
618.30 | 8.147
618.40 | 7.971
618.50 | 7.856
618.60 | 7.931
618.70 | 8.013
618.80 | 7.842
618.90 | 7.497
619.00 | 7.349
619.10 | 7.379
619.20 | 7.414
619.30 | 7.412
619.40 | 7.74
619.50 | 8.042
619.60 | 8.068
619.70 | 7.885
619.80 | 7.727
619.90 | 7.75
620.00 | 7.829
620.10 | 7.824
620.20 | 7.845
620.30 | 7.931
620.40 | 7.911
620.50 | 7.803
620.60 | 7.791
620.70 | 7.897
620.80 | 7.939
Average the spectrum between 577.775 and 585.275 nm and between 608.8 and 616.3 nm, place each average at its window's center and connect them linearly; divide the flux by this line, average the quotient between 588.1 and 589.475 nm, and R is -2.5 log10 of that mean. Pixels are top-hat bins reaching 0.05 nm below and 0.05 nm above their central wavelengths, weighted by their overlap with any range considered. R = 0.17 mag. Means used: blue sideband 8.22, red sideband 8.06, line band 7.03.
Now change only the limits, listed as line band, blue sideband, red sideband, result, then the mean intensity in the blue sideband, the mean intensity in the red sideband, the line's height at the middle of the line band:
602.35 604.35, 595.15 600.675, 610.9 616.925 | -0.02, 8.06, 7.98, 8.03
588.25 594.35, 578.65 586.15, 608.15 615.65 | 0.07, 8.22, 8.1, 8.18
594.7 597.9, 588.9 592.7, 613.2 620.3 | -0.06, 7.57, 7.8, 7.62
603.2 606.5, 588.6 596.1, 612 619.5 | -0.08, 7.78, 7.86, 7.82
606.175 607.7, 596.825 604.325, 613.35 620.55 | -0.06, 8.05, 7.79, 7.95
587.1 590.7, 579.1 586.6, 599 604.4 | 0.08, 8.21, 8.02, 8.15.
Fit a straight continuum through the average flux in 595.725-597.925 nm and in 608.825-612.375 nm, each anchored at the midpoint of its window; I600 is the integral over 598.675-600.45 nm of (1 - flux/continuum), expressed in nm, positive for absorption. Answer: 0.00 nm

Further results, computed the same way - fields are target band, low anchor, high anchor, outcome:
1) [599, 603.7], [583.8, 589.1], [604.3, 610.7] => 0.10 nm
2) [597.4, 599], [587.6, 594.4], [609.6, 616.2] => -0.04 nm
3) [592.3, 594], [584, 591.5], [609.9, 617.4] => -0.06 nm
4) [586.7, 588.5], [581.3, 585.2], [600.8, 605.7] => 0.01 nm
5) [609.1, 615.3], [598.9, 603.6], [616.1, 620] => -0.23 nm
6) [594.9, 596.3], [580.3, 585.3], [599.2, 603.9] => 0.04 nm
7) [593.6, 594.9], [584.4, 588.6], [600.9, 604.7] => -0.05 nm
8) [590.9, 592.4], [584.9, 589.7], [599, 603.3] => -0.03 nm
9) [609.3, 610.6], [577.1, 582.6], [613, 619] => -0.04 nm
